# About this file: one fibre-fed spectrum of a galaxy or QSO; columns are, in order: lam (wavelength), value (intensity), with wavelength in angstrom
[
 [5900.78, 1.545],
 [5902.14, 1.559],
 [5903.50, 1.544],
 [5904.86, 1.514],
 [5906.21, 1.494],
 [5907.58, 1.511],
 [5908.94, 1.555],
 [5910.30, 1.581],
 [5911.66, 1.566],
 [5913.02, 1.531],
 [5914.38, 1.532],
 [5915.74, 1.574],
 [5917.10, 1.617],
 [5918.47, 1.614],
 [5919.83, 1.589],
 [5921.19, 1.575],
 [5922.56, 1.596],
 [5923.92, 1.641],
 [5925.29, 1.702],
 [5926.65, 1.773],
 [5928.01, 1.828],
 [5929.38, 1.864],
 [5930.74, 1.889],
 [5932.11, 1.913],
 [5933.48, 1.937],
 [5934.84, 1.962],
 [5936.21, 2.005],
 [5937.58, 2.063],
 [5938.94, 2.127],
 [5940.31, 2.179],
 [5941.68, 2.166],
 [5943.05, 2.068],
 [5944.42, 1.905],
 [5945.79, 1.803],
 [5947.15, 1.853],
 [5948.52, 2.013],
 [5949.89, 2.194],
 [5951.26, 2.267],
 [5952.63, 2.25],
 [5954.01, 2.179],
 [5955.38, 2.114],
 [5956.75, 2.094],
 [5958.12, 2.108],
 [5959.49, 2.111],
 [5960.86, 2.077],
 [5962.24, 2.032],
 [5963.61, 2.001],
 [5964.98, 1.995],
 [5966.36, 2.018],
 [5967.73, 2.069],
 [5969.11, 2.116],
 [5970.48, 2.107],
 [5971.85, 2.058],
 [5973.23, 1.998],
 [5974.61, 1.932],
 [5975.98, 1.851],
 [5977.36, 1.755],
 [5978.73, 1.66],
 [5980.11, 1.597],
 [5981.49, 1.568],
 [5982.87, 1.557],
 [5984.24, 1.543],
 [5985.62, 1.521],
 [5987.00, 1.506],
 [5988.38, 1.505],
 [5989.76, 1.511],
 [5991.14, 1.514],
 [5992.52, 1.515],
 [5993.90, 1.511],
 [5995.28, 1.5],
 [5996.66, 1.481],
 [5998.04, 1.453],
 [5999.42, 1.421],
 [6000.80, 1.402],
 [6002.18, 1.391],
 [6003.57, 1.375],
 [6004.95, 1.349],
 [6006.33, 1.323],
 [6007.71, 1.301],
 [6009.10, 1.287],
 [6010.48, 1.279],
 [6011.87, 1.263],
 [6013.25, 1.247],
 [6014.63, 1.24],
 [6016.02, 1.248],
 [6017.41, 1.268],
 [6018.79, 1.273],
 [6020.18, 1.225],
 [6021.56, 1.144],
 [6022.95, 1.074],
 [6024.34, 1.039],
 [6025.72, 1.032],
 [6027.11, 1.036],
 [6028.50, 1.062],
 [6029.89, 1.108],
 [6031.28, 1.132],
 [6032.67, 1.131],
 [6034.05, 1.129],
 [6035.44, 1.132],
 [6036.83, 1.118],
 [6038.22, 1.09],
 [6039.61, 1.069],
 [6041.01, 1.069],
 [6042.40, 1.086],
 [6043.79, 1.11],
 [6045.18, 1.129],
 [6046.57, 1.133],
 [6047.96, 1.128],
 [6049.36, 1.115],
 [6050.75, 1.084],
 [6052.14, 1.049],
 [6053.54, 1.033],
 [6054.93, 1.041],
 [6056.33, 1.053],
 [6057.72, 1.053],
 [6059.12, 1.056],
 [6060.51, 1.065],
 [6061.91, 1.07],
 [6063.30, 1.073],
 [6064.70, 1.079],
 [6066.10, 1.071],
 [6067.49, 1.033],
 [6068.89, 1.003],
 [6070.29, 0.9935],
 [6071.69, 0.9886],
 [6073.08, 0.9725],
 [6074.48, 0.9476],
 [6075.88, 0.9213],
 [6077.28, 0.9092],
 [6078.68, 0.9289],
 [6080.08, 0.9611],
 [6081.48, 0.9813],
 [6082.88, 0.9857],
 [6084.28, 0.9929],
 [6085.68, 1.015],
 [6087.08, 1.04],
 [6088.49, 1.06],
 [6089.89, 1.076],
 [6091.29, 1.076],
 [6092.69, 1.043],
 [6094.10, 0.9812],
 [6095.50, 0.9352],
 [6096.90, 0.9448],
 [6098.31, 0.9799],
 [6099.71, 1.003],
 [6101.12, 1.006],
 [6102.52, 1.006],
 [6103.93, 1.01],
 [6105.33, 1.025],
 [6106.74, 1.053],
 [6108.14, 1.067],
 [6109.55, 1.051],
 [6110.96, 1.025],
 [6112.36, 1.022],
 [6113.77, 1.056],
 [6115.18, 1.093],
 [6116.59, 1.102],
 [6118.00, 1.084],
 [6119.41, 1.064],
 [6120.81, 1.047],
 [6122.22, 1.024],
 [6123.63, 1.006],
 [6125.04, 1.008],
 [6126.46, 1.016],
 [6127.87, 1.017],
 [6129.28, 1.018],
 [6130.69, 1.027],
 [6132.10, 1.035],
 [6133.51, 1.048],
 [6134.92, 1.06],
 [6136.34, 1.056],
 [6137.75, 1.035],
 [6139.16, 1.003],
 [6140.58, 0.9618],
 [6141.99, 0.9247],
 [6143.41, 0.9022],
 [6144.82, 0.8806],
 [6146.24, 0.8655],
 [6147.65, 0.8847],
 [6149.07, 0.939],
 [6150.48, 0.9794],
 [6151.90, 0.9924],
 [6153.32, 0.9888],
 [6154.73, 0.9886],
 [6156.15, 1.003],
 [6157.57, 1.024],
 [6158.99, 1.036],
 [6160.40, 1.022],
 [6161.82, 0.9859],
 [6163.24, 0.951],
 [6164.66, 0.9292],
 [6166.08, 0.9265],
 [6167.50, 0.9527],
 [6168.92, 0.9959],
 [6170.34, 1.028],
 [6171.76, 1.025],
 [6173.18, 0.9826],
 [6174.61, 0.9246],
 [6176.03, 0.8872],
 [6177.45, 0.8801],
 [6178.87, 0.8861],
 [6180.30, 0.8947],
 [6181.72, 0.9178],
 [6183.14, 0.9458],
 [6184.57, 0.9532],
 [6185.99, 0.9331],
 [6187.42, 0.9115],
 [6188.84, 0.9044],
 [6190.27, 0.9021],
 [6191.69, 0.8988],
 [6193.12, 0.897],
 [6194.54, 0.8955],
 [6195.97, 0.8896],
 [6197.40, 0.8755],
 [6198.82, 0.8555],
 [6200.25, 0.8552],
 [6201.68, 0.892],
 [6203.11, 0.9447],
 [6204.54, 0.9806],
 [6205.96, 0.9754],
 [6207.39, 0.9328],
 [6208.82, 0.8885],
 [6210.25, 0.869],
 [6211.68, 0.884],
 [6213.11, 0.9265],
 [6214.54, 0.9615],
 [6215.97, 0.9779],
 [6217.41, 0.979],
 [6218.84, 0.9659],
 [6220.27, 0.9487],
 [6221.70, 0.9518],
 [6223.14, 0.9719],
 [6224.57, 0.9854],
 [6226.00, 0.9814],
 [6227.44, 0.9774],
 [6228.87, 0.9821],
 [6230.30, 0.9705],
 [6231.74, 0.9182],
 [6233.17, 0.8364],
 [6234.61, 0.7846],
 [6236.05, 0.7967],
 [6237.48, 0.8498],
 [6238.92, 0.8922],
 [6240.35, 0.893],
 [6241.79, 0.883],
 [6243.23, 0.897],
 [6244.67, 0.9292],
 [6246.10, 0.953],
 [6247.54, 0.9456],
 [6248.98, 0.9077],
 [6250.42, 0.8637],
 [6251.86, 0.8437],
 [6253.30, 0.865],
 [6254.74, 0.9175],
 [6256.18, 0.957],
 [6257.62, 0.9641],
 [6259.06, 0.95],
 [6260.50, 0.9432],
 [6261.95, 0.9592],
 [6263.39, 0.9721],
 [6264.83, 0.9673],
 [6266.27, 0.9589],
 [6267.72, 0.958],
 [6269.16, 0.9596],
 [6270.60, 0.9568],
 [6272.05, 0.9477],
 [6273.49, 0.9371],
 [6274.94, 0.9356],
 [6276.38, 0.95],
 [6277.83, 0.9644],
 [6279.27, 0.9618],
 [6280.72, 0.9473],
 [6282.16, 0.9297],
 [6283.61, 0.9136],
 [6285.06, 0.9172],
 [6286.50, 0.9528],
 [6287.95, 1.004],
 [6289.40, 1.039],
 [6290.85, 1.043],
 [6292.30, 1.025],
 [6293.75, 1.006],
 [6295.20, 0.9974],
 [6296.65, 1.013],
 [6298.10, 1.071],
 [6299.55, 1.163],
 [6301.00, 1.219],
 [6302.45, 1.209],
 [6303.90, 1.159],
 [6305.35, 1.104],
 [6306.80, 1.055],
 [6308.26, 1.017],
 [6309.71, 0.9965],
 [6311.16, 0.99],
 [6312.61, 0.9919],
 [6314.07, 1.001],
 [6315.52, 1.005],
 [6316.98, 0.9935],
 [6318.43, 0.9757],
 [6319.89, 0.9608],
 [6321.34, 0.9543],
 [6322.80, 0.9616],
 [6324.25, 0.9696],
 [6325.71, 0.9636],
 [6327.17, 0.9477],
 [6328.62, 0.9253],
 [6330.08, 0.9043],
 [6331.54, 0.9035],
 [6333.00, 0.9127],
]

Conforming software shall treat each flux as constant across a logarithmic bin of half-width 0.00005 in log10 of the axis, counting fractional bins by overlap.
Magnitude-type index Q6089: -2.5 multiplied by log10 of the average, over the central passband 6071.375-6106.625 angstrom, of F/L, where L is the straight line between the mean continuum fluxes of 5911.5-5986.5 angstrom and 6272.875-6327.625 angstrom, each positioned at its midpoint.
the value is 0.47 mag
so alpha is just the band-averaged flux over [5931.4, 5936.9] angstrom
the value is 1.95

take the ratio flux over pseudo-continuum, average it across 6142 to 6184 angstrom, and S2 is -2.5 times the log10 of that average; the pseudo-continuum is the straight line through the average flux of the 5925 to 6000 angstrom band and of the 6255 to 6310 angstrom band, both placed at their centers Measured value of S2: 0.358 mag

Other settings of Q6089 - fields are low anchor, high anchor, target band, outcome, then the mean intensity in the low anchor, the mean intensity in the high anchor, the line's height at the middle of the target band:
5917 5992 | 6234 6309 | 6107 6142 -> 0.320 mag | 1.88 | 0.967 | 1.39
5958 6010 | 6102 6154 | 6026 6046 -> 0.291 mag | 1.68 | 1.01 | 1.44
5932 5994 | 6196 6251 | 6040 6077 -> 0.421 mag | 1.91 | 0.918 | 1.55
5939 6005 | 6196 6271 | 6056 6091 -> 0.406 mag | 1.82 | 0.924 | 1.47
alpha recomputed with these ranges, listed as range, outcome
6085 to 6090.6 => 1.05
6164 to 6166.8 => 0.928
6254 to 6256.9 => 0.937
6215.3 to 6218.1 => 0.975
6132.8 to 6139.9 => 1.04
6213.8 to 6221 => 0.966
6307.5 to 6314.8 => 0.999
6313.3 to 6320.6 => 0.986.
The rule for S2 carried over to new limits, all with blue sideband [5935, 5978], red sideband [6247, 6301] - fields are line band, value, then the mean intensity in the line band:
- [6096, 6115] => 0.45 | 1.02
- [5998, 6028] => 0.43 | 1.25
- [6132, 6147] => 0.41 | 0.977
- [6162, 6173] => 0.34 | 0.974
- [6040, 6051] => 0.49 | 1.11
